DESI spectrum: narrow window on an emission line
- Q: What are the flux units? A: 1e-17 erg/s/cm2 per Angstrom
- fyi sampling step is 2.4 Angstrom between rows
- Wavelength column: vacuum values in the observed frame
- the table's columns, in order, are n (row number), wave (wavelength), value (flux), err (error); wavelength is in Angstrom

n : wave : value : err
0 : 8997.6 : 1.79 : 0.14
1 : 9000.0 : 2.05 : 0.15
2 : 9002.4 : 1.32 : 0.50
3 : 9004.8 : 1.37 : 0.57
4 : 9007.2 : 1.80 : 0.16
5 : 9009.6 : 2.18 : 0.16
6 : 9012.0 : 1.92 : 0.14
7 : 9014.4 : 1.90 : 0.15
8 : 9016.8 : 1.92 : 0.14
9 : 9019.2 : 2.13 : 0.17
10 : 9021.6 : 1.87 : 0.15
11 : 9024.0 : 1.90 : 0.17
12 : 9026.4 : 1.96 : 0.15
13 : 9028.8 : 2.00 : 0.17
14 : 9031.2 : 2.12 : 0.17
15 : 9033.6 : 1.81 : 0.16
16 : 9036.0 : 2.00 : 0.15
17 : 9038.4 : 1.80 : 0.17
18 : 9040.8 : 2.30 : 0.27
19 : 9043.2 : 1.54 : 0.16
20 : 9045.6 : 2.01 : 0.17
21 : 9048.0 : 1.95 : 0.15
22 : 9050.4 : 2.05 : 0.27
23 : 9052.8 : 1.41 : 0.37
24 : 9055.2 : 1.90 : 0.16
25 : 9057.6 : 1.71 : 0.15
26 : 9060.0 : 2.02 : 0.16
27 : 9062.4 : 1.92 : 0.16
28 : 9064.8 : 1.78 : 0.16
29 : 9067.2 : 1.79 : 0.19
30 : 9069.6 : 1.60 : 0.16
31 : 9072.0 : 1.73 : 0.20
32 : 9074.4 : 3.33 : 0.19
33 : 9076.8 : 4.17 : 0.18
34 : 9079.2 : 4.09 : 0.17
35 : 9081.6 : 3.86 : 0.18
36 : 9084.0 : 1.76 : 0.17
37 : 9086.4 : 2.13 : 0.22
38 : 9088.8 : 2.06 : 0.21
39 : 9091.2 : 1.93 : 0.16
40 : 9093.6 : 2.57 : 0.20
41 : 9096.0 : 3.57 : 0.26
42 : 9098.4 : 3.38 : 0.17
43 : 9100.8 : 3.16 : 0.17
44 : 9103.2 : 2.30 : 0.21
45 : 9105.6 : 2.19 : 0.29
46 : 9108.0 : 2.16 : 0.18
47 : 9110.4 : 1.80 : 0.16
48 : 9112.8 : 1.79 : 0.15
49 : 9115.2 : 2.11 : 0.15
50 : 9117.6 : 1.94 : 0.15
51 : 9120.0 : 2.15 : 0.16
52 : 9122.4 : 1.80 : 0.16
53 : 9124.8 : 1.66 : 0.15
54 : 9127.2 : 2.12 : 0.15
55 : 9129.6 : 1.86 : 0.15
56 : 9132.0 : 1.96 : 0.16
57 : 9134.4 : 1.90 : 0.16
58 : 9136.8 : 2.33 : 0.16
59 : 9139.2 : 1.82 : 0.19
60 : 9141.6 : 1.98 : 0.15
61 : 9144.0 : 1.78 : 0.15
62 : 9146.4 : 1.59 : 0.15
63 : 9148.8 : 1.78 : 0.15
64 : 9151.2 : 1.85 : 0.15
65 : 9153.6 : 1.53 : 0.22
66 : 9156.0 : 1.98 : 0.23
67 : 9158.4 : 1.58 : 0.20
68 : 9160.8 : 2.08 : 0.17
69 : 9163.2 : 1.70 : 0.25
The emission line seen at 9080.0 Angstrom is [S II]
